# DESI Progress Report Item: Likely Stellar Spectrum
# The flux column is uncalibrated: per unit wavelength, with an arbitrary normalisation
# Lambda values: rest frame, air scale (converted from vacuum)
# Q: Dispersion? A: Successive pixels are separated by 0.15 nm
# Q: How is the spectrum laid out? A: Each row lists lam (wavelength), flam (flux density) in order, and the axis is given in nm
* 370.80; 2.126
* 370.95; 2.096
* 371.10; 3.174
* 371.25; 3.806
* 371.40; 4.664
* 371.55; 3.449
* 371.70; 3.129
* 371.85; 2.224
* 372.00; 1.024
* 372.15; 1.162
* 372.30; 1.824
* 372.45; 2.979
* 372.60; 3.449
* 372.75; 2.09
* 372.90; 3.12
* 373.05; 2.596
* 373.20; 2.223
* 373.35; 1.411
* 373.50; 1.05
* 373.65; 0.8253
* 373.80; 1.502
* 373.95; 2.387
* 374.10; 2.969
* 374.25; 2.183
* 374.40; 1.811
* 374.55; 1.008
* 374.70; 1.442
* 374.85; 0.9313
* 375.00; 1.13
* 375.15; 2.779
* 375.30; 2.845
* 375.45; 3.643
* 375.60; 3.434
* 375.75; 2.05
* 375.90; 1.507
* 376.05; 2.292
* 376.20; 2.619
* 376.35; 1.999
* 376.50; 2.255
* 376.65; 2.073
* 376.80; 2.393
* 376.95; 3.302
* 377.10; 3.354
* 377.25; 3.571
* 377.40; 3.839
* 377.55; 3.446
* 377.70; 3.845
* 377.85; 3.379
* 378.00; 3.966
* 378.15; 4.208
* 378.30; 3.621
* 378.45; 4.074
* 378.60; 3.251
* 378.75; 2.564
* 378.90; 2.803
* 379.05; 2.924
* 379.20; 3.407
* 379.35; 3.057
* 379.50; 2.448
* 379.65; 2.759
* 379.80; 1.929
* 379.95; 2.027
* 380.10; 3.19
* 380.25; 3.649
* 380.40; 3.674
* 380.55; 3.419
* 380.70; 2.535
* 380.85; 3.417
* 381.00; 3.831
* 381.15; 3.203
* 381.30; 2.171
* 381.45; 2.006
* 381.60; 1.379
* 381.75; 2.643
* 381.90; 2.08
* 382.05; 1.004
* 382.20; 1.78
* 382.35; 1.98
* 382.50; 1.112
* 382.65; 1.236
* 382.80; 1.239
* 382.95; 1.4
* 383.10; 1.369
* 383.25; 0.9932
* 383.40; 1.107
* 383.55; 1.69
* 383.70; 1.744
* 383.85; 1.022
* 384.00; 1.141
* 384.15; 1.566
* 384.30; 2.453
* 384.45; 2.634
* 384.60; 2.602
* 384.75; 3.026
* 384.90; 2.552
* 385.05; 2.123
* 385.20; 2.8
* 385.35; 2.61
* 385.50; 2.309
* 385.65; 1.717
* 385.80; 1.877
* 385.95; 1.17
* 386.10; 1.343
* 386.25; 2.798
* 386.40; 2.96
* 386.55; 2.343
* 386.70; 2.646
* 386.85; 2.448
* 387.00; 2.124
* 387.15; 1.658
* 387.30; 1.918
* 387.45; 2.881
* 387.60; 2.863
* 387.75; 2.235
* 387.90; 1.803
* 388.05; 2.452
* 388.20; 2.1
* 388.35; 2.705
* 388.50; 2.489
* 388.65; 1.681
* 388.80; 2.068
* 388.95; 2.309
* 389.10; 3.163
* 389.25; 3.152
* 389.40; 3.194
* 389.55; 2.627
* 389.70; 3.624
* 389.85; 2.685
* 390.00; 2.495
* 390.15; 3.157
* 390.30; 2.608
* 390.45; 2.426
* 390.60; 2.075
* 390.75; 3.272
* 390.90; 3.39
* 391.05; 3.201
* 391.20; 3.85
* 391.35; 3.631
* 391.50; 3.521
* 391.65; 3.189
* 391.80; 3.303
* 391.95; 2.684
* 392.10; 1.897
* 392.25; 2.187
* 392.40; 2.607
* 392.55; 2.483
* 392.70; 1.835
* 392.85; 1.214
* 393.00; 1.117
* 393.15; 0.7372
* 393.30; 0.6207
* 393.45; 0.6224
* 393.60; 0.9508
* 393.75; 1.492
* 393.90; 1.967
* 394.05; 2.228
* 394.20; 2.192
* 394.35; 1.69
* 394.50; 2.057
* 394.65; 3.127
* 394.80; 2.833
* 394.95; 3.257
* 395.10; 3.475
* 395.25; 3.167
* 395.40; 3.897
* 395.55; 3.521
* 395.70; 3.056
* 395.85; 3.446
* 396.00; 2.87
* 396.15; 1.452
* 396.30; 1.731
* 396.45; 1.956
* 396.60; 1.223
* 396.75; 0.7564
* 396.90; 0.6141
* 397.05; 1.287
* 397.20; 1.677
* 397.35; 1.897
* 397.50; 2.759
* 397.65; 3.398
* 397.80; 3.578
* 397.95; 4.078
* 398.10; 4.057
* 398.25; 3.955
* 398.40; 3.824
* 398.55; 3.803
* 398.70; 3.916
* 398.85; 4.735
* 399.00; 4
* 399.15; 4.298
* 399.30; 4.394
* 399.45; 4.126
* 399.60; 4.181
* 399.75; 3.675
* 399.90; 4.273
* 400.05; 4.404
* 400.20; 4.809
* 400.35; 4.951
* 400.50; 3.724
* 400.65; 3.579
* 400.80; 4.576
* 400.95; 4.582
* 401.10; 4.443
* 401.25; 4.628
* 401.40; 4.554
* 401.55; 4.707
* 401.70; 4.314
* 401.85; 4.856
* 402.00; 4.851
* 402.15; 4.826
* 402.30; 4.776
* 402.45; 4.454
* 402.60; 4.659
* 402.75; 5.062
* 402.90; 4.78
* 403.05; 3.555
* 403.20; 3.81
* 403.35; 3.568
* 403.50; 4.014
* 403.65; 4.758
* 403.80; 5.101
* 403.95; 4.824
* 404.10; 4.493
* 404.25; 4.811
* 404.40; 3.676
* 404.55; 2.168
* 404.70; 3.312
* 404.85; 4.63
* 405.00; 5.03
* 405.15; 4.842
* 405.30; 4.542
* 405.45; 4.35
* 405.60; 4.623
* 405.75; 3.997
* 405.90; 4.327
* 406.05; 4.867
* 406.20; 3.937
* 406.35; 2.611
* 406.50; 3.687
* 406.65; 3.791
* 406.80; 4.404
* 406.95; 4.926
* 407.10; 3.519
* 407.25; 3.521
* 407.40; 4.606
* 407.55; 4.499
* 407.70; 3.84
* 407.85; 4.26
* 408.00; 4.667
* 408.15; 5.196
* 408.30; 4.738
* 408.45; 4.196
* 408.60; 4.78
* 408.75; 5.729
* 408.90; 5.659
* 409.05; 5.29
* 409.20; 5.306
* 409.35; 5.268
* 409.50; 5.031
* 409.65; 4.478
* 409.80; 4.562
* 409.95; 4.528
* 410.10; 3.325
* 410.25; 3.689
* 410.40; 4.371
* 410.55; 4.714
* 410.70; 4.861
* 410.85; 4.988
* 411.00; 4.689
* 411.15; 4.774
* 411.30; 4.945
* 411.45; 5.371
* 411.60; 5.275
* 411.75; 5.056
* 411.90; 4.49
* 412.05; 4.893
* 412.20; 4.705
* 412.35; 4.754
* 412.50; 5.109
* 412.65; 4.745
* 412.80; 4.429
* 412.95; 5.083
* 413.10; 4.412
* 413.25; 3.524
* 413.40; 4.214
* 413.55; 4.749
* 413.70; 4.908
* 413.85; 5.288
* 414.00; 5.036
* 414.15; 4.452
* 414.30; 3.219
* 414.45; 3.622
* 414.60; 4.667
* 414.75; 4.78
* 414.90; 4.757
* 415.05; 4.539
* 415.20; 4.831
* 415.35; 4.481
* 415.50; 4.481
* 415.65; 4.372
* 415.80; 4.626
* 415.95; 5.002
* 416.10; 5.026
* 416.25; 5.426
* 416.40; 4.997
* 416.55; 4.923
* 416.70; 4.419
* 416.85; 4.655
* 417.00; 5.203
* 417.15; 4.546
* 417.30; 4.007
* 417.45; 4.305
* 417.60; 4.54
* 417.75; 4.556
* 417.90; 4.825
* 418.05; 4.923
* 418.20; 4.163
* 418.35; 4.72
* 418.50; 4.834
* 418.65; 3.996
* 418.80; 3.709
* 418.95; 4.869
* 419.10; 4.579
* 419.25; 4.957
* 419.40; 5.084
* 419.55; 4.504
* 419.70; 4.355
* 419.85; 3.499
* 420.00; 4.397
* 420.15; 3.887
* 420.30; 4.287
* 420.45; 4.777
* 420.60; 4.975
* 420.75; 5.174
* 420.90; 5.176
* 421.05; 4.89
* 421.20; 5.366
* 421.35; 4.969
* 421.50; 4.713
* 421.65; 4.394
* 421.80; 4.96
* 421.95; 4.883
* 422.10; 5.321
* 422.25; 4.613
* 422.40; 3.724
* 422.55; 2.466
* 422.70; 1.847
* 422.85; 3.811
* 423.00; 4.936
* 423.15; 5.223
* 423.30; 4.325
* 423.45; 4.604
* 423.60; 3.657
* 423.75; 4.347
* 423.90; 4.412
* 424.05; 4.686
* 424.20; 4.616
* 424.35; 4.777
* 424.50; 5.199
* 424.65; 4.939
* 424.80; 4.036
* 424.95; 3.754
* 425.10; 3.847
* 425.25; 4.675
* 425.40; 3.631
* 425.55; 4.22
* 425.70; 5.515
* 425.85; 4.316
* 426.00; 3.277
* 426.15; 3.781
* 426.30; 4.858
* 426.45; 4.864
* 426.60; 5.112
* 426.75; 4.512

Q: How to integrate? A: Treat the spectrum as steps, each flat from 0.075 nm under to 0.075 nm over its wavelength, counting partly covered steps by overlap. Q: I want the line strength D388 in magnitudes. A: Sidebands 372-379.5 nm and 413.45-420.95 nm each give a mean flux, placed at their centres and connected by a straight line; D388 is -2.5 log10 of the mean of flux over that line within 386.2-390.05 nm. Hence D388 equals 0.25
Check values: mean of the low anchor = 2.57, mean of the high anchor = 4.6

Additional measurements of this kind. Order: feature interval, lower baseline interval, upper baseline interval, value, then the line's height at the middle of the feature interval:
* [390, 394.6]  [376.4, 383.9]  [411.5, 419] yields 0.392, 3.29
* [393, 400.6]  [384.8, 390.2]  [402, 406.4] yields 0.223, 3.47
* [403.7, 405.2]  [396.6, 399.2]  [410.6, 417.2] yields -0.155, 3.72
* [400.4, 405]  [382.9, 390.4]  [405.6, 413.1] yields -0.122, 3.9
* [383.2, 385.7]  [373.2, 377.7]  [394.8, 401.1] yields 0.327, 2.72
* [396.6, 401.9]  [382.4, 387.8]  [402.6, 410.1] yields -0.024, 3.6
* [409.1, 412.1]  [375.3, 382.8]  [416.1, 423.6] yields -0.147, 4.13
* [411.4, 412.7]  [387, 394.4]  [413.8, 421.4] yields -0.186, 4.15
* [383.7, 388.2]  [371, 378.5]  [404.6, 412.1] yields 0.421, 3.24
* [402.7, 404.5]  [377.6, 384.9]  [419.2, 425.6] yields -0.219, 3.54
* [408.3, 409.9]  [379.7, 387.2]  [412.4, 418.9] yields -0.220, 4.09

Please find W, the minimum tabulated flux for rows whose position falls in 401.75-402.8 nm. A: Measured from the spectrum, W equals 4.454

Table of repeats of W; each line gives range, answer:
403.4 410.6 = 2.168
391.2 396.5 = 0.6207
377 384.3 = 0.9932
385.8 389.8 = 1.17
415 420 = 3.499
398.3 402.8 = 3.579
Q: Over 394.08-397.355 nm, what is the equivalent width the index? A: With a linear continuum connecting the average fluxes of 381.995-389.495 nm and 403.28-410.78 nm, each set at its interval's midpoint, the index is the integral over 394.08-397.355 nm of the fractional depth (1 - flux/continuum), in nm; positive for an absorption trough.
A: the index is 0.84 nm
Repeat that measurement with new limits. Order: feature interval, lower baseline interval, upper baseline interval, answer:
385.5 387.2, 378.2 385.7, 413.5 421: 0.34 nm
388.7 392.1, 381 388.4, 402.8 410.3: -0.39 nm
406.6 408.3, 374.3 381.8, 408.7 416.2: 0.04 nm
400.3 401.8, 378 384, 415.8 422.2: -0.33 nm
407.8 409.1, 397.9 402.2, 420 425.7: -0.18 nm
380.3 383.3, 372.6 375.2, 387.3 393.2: 0.09 nm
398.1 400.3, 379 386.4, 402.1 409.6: -0.22 nm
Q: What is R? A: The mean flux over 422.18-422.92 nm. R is 3.28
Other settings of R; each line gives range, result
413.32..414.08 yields 4.83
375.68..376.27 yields 2.11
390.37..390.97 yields 2.78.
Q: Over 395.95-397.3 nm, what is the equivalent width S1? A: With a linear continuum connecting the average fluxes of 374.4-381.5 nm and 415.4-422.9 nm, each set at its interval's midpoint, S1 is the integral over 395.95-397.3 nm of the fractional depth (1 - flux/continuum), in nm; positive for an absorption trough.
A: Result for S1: 0.79 nm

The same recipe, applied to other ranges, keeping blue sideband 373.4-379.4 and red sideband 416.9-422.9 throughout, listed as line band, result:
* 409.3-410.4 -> -0.09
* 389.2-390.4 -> 0.10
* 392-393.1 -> 0.47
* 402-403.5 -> -0.26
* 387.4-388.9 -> 0.39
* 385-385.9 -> 0.24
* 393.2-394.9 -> 0.80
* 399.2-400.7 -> -0.24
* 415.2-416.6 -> -0.17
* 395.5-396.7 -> 0.39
